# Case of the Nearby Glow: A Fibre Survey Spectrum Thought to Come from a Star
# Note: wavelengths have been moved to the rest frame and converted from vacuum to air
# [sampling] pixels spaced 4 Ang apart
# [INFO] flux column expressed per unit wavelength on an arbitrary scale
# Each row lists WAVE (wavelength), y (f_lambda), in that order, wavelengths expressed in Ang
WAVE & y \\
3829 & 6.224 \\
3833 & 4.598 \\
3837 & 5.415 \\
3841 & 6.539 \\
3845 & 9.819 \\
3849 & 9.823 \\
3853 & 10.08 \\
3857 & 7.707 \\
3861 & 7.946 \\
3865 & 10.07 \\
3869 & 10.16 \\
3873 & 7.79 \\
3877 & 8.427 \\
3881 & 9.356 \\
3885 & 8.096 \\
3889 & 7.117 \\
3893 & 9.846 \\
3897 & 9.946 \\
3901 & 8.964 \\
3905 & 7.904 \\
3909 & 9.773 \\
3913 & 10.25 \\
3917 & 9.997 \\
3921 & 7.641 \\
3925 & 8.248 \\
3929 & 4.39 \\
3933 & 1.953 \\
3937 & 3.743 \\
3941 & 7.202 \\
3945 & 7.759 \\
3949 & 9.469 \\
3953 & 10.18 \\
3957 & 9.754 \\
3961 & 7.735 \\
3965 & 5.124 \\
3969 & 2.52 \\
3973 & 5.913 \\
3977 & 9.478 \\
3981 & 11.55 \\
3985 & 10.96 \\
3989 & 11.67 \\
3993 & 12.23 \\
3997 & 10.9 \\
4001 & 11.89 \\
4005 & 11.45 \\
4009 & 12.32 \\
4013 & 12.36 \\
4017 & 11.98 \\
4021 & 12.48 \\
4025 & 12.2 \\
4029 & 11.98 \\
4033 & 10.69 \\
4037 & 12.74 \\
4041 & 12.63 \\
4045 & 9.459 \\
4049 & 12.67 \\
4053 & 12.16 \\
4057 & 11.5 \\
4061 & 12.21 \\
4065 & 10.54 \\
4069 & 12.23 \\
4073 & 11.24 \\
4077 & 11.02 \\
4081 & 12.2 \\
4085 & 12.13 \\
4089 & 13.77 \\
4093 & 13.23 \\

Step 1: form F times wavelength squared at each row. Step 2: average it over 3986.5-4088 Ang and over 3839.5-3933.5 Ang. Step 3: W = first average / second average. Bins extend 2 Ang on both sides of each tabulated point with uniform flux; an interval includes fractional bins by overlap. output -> 1.50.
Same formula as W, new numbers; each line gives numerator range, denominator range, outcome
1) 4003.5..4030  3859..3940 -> 1.60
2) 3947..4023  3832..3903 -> 1.25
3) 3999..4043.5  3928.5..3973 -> 1.95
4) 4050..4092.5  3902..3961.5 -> 1.66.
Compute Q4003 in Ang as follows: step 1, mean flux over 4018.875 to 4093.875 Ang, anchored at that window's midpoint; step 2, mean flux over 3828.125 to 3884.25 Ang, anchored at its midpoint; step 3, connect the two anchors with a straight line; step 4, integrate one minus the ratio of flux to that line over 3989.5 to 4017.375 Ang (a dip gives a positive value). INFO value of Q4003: -2.3 Ang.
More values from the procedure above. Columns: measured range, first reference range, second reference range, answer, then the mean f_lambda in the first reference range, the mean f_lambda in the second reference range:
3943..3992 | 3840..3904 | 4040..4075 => 8.1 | 8.88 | 11.6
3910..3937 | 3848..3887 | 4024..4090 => 7.8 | 8.92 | 11.8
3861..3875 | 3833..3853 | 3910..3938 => -3.1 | 7.79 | 6.82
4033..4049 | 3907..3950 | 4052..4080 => -1.3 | 7.26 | 11.6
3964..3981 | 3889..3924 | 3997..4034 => 6.9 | 9.14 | 11.9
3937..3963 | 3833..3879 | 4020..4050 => 4.8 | 8.35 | 11.8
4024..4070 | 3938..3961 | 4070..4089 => -2.8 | 8.55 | 11.9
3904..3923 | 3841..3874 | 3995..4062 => 1.5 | 9.06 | 11.9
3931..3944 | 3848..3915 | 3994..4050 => 7.2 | 9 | 11.8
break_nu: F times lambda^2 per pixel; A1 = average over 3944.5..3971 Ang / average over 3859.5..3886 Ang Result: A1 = 0.9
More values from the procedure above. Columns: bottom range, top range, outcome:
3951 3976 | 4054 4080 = 1.74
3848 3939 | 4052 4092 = 1.59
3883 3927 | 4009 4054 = 1.43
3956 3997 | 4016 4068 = 1.39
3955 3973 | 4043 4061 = 1.93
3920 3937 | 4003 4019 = 2.40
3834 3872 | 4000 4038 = 1.54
